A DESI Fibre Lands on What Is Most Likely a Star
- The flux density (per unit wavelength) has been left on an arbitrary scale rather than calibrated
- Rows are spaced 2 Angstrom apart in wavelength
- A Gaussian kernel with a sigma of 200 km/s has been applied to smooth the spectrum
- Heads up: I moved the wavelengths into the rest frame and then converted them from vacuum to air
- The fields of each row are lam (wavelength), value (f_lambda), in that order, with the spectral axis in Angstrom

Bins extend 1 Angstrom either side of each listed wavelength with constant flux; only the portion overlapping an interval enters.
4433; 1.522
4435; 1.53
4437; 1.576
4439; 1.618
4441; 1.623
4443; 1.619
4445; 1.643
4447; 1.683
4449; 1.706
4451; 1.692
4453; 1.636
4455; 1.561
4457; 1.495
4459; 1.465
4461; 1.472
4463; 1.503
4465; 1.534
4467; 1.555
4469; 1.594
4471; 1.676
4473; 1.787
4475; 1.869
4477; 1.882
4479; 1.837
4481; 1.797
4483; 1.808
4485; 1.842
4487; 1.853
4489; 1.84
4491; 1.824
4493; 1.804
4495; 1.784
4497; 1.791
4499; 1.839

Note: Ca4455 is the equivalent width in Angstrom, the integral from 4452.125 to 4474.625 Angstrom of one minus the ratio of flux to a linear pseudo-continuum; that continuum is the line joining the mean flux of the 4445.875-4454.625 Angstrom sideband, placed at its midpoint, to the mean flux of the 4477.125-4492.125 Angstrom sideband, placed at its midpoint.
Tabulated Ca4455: 2.00 Angstrom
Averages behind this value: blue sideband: 1.67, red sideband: 1.83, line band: 1.58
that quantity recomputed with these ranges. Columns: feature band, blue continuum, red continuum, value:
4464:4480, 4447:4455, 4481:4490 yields 0.5 Angstrom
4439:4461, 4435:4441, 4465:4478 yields 0.4 Angstrom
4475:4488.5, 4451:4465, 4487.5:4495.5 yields -0.8 Angstrom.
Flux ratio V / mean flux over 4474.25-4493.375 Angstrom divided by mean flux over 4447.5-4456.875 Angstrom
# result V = 1.12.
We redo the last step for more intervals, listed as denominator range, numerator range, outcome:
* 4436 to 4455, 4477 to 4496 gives 1.11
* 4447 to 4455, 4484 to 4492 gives 1.11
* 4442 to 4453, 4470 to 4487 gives 1.09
